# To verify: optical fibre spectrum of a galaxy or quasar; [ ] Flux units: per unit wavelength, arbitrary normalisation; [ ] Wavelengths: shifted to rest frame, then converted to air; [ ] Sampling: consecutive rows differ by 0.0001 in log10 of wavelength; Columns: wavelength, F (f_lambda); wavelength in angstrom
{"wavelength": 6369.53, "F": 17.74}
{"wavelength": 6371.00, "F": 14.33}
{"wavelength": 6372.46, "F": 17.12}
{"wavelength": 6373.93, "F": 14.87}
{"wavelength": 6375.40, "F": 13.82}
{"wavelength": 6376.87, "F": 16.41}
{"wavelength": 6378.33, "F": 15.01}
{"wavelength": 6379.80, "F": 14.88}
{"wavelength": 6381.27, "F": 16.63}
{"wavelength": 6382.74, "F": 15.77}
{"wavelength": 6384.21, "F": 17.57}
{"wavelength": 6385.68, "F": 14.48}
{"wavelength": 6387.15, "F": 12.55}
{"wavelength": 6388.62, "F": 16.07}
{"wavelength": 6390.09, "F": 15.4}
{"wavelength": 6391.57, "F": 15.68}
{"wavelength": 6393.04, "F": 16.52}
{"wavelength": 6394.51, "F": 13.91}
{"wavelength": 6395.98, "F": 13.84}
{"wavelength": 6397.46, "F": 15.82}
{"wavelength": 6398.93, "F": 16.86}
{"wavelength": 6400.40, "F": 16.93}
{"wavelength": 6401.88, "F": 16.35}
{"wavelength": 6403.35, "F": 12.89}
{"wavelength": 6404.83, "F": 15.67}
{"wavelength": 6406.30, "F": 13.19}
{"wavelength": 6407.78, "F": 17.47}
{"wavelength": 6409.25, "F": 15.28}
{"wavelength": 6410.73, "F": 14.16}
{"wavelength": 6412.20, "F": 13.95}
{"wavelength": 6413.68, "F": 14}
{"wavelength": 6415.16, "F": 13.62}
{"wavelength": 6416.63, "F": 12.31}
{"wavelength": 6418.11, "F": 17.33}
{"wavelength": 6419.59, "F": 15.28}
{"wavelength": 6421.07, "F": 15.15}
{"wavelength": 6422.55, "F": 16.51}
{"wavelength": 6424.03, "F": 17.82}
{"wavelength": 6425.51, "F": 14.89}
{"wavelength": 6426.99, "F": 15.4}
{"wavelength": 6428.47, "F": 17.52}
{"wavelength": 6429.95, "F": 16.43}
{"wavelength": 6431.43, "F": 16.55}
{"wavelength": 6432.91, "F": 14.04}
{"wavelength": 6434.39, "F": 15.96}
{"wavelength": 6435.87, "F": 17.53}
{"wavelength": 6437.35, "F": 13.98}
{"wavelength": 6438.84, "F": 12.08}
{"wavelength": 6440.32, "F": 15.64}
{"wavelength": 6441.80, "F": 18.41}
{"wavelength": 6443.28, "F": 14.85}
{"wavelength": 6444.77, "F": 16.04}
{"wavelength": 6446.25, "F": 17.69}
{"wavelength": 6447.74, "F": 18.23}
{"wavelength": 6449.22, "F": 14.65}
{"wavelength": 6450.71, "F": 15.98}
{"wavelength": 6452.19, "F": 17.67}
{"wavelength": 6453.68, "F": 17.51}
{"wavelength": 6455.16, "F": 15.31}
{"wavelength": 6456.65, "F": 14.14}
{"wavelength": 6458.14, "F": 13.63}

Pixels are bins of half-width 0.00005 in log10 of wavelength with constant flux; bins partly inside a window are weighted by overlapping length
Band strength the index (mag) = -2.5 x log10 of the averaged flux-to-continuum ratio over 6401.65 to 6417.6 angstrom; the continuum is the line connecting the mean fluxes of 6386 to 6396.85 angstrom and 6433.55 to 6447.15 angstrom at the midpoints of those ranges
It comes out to 0.06 mag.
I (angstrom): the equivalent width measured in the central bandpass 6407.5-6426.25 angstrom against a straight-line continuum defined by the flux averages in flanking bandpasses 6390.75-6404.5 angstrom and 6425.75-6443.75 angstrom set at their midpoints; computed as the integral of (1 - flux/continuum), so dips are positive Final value 0.5 angstrom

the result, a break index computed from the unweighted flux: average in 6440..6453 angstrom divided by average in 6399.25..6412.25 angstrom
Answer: 1.1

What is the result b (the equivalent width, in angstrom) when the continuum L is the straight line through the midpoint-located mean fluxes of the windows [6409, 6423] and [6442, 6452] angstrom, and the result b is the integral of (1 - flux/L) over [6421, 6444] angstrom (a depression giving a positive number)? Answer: -0.3 angstrom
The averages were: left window 14.7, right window 16.4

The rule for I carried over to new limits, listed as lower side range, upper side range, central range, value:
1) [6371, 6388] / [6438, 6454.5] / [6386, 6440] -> 1.86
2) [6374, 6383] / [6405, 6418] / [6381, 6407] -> -0.66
